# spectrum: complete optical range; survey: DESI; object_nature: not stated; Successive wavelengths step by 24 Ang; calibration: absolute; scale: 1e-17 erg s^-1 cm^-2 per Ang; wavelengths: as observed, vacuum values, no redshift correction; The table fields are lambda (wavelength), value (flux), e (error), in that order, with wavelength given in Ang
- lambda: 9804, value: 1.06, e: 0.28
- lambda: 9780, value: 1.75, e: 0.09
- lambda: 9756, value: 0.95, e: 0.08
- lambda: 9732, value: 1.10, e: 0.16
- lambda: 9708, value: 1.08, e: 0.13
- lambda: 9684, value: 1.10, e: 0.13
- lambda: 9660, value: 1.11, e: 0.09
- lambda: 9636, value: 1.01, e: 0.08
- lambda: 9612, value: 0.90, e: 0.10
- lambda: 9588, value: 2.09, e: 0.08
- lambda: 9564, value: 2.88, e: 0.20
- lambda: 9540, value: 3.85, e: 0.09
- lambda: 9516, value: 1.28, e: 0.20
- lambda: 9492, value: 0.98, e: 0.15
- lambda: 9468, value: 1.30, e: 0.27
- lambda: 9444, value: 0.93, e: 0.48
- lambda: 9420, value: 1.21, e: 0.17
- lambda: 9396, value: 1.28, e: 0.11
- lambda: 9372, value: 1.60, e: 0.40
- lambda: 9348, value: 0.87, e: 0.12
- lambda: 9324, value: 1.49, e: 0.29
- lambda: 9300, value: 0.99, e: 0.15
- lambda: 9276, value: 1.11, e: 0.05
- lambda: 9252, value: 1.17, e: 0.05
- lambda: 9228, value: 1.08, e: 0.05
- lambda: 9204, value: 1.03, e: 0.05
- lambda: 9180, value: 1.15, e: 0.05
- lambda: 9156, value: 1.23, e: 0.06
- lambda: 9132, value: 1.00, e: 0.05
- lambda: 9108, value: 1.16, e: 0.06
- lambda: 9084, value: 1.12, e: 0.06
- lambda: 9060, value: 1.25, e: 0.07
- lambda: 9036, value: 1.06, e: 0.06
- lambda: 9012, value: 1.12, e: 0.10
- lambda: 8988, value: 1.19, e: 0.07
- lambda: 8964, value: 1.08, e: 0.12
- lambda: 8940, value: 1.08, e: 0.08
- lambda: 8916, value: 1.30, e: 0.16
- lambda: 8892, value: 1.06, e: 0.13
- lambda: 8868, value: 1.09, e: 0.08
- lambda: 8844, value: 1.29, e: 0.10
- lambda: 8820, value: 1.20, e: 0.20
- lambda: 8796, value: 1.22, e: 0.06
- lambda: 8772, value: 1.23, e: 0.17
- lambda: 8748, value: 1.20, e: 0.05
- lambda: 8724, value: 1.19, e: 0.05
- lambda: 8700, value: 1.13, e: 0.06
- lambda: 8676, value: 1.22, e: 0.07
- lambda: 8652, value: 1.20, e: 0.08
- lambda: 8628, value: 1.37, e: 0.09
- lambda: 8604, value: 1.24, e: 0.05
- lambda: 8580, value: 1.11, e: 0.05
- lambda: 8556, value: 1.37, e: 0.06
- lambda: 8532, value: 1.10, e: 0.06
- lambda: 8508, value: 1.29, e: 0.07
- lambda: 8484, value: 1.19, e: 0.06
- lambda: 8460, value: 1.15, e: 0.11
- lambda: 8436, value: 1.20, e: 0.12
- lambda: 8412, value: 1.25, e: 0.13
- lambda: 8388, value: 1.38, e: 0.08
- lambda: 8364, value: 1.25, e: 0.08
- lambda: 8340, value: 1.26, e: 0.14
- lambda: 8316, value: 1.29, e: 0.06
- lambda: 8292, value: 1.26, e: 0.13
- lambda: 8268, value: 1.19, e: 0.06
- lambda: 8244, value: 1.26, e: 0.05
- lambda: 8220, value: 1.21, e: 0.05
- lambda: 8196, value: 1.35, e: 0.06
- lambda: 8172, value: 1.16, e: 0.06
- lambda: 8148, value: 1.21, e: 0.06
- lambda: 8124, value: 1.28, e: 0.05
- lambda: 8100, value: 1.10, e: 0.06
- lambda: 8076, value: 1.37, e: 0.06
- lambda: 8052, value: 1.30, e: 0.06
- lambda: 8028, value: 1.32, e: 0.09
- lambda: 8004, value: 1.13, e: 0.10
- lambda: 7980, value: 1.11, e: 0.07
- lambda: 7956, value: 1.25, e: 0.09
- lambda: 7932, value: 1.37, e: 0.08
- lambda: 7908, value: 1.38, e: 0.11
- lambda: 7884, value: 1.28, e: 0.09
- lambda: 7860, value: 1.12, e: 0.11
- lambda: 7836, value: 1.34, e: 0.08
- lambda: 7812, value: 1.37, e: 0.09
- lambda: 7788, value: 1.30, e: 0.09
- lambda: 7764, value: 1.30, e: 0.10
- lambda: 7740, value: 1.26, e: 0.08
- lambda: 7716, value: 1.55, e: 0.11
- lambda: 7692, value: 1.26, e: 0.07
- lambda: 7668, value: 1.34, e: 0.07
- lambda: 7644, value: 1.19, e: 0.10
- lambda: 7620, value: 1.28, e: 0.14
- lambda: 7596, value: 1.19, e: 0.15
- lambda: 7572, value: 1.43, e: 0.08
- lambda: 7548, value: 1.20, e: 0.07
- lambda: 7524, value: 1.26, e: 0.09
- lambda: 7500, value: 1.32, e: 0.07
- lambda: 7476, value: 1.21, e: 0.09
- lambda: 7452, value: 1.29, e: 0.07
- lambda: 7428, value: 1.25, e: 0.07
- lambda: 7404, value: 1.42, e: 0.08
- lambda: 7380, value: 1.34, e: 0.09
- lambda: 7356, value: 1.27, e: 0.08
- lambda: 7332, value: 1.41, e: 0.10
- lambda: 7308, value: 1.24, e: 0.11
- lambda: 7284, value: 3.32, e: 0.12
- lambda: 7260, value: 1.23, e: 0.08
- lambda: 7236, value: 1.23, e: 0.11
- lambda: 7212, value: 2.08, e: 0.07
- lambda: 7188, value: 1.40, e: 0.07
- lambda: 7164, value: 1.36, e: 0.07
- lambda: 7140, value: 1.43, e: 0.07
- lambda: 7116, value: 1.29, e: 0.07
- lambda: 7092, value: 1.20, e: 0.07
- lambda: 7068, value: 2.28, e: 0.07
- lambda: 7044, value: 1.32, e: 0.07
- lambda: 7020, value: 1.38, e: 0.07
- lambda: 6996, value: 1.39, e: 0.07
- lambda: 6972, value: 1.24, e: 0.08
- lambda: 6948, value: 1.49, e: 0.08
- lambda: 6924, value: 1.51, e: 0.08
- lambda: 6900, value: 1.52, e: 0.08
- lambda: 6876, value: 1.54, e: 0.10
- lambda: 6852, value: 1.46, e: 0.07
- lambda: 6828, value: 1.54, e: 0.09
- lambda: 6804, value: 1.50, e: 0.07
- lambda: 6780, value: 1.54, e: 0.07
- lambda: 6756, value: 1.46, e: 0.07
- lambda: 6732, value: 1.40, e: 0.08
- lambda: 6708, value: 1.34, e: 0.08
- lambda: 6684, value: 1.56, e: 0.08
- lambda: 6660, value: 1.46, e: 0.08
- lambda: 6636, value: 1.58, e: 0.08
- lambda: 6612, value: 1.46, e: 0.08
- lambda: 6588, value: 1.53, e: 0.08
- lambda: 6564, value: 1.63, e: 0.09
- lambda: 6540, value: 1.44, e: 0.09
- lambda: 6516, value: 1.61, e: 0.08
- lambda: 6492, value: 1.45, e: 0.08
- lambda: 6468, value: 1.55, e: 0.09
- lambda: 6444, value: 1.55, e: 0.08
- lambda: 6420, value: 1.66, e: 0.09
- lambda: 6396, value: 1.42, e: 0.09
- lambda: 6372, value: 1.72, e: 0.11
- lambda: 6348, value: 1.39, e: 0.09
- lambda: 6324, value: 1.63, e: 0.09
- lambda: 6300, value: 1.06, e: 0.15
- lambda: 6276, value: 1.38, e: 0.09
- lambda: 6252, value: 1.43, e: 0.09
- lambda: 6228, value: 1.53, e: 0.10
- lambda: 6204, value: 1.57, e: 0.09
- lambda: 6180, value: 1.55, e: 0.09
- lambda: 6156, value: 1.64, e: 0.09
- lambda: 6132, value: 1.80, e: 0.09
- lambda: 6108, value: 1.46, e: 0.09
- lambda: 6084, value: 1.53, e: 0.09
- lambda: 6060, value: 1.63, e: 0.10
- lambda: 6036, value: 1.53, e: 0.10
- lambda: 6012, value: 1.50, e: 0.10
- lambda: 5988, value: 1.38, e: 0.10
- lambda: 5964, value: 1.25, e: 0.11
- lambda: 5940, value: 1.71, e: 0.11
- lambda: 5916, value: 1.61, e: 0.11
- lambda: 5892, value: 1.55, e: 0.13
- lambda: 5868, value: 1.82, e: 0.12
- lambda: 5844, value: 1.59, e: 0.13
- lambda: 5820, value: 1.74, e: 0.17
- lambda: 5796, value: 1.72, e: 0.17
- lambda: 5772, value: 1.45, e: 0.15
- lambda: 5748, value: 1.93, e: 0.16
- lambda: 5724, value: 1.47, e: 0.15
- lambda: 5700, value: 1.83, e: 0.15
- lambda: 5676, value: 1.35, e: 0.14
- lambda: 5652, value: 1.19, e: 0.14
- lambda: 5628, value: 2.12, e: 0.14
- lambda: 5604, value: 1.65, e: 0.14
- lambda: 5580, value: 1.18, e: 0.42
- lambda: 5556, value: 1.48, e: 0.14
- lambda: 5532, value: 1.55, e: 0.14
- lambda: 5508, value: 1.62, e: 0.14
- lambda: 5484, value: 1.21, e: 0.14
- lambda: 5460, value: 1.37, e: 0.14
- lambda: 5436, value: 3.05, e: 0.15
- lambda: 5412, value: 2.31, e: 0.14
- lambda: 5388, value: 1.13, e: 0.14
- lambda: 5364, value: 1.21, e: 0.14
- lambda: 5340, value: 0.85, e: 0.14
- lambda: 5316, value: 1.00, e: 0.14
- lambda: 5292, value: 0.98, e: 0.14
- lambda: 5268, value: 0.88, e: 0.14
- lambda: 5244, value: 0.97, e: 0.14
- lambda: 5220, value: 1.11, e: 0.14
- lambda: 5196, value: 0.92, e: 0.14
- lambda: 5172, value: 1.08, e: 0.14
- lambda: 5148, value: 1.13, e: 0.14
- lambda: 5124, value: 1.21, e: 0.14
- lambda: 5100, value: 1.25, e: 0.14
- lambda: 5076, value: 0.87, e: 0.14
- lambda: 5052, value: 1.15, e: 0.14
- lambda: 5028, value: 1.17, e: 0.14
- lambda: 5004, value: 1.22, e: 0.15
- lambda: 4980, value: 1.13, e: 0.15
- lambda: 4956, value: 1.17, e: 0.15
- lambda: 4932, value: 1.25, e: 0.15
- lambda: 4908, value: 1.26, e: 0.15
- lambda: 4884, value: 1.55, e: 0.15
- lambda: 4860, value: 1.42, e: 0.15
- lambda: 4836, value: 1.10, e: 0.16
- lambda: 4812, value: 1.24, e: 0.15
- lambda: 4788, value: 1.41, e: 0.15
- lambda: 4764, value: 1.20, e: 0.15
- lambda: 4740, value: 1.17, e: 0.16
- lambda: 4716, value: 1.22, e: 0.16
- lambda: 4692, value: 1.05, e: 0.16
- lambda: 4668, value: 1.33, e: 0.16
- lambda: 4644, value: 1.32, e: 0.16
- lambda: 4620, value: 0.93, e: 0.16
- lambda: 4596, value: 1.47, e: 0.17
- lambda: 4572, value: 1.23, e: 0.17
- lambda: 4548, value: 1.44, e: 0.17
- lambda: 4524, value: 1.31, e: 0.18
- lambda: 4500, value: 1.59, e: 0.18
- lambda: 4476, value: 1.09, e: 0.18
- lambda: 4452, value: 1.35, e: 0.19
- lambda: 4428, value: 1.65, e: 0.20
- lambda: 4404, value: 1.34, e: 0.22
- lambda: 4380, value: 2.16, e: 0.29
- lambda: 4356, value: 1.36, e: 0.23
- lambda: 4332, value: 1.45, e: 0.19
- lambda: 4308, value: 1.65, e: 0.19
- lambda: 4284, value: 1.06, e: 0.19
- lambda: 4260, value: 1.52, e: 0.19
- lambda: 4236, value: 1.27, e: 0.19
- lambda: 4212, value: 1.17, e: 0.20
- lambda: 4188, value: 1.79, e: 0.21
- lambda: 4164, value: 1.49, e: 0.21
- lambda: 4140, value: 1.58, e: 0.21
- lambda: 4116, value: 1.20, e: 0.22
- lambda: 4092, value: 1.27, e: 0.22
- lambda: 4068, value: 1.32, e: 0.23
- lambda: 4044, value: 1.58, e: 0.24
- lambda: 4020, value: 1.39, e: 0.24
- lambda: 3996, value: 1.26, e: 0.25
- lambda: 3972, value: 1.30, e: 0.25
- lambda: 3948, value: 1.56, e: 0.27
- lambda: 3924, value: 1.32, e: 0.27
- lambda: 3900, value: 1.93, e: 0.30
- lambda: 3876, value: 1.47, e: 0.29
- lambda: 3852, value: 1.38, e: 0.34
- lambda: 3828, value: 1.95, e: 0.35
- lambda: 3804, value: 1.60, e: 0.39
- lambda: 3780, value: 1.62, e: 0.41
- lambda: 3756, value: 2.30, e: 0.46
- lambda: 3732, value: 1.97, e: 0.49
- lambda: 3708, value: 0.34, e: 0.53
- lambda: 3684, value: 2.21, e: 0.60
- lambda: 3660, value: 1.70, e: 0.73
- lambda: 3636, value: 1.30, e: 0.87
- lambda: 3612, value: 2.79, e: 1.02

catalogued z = 0.455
